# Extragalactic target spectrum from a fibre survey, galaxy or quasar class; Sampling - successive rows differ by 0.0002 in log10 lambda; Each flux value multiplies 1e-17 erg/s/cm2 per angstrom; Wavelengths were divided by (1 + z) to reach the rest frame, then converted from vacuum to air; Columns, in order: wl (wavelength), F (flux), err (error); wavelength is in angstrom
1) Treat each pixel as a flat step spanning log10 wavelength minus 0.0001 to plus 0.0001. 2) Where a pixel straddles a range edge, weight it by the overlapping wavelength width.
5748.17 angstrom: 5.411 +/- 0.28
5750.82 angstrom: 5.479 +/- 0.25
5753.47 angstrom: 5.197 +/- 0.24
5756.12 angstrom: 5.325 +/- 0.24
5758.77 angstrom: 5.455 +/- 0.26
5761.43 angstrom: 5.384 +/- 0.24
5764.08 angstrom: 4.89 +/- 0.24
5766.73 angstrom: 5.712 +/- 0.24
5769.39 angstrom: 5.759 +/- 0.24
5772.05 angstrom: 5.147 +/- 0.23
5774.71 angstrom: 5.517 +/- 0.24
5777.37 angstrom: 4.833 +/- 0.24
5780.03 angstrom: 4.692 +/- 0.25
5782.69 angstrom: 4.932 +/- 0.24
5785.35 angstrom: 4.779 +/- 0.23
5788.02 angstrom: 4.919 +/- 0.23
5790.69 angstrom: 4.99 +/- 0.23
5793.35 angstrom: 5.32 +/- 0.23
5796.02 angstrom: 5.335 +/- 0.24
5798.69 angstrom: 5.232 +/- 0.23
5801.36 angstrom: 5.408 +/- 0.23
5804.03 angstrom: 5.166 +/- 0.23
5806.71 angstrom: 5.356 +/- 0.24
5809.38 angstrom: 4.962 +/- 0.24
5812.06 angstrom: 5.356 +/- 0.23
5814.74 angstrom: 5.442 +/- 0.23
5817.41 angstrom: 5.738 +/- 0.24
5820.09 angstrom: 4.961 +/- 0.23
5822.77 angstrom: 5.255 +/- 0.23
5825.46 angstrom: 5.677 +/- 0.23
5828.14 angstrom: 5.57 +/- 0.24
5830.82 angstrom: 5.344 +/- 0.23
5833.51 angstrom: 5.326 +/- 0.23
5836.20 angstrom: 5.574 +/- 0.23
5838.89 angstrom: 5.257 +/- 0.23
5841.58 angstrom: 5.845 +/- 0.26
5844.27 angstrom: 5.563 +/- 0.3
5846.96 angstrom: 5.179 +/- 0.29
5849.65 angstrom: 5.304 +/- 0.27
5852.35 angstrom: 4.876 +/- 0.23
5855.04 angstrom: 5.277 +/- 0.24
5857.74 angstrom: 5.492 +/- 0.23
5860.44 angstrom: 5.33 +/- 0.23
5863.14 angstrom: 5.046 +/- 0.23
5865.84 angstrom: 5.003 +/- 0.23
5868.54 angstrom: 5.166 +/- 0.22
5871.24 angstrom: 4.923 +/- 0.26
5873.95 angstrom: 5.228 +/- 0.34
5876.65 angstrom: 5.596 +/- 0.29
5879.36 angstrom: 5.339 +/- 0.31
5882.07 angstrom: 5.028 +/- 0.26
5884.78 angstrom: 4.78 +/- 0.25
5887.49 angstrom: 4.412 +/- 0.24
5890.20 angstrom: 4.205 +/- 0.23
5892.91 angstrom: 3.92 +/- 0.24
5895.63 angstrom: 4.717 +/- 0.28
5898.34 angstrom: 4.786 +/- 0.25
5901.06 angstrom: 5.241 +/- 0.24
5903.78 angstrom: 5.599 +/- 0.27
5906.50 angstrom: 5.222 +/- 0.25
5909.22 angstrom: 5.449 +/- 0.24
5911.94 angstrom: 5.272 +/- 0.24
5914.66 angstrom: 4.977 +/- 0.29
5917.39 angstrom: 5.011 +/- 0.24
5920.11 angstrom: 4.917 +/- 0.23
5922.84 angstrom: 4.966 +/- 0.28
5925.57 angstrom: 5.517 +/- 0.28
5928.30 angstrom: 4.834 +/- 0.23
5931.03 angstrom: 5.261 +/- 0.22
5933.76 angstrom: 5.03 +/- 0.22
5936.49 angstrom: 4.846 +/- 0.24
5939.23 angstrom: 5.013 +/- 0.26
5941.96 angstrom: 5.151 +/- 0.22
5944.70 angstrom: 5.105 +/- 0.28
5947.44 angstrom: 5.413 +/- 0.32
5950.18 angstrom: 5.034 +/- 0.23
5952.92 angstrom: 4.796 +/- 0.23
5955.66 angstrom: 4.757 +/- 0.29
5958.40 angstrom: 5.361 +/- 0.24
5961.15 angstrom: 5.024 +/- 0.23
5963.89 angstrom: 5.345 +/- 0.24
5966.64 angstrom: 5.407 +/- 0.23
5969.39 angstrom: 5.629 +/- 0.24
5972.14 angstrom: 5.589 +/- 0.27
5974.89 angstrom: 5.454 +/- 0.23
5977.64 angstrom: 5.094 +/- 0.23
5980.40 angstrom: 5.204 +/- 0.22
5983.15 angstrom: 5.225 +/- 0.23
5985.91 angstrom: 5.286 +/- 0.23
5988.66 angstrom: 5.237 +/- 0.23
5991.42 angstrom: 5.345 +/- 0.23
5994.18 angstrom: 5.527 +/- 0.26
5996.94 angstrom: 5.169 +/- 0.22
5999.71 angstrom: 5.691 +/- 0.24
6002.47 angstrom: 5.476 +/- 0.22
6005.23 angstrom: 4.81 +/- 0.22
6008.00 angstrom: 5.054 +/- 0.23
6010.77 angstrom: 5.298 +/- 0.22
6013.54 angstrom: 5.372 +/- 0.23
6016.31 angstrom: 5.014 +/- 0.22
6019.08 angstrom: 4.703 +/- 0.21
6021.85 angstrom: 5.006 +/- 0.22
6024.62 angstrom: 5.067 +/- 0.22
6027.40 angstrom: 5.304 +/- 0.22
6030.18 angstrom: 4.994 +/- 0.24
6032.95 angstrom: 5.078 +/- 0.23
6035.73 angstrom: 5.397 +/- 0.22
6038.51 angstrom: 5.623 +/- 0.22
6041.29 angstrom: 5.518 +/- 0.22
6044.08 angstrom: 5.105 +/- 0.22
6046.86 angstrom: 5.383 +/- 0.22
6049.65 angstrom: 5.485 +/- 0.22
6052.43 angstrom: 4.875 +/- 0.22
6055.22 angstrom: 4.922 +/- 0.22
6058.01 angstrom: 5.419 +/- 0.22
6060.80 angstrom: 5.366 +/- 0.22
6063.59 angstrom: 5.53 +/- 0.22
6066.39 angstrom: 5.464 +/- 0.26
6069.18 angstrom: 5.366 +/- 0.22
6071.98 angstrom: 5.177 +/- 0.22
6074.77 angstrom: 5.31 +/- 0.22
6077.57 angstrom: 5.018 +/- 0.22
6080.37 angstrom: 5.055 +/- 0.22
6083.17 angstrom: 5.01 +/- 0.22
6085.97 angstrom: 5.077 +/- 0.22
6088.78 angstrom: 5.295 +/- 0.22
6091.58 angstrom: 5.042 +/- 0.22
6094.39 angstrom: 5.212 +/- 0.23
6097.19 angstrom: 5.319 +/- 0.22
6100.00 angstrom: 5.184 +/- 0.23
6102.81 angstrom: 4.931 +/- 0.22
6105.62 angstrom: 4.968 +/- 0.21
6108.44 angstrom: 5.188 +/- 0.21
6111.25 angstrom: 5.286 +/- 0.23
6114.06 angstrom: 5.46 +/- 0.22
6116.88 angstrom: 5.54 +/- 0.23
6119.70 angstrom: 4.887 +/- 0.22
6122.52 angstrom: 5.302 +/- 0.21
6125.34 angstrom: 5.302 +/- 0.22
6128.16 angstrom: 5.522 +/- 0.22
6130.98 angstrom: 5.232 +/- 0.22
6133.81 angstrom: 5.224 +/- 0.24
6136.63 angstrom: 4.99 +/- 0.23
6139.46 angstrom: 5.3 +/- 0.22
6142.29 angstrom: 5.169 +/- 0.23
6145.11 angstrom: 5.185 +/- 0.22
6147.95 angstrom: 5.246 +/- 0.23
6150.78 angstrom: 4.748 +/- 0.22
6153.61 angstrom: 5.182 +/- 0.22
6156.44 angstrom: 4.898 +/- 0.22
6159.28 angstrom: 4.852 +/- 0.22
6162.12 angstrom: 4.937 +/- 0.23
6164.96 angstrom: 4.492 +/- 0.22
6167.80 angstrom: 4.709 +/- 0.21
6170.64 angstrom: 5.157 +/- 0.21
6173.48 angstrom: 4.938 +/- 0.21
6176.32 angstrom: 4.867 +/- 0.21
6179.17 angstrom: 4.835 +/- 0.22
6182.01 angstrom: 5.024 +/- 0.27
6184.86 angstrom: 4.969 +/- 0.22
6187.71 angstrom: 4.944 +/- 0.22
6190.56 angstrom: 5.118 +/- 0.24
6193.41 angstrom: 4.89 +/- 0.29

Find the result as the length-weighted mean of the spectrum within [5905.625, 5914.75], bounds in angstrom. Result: 5.27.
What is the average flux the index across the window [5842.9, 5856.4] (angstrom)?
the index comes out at 5.24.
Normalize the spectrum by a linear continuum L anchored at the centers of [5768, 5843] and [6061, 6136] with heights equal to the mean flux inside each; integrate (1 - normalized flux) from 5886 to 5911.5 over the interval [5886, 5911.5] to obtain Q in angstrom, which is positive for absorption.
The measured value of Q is 2.0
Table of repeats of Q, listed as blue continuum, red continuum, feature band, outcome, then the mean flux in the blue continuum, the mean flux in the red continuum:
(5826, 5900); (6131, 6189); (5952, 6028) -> -2.4 angstrom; 5.12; 4.99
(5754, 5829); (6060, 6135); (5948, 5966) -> 0.5 angstrom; 5.25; 5.23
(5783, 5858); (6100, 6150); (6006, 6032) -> 0.8 angstrom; 5.3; 5.21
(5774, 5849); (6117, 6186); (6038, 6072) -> -1.4 angstrom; 5.27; 5.05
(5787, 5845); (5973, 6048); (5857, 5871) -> 0.4 angstrom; 5.35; 5.24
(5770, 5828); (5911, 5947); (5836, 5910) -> 0.3 angstrom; 5.21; 5.08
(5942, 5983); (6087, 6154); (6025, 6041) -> -0.2 angstrom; 5.23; 5.2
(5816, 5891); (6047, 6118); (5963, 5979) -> -0.6 angstrom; 5.23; 5.22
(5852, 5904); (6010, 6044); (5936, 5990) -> -1.1 angstrom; 4.99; 5.19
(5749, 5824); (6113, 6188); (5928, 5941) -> 0.4 angstrom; 5.23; 5.07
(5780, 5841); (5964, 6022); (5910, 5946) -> 1.3 angstrom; 5.26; 5.27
